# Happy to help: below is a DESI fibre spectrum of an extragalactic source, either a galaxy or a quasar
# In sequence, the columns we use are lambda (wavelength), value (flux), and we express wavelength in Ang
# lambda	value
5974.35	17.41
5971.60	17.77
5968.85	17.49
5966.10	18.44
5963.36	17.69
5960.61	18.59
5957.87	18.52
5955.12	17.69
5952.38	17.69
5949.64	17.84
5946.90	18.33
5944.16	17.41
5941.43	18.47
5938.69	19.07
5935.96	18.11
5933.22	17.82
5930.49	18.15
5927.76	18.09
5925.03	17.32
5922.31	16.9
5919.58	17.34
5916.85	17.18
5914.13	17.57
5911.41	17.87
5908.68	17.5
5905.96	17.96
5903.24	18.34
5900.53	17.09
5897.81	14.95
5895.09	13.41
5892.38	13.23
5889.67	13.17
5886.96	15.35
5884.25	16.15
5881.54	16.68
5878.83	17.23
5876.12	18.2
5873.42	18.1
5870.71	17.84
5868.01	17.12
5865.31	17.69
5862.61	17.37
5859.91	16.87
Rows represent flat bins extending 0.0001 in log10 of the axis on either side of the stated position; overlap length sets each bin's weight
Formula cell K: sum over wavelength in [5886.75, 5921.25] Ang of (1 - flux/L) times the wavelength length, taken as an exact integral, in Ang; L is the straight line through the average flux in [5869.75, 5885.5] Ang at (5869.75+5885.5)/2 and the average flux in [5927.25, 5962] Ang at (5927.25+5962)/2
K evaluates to 2.75 Ang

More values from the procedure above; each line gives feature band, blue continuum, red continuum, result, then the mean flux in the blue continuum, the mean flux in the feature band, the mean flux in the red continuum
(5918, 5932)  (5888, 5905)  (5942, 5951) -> -0.7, 15.1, 17.6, 17.9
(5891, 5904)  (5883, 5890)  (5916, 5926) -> 0.4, 15.1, 15.3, 17.2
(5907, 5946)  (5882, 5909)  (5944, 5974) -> -2.3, 15.7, 17.8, 18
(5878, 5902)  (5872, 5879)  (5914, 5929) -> 3.4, 17.9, 15.2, 17.4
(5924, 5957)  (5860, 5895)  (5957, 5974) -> -0.8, 16.4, 18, 18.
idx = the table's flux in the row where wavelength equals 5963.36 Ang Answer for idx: 17.69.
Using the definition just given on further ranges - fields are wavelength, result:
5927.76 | 18.09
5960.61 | 18.59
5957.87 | 18.52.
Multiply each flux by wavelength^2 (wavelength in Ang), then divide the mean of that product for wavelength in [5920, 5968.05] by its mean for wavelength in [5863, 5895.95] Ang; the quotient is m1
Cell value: 1.13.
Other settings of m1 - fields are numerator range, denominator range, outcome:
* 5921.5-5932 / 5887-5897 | 1.31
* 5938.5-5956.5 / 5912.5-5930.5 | 1.04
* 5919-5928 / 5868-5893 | 1.08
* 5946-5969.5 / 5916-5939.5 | 1.03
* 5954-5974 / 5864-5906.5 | 1.13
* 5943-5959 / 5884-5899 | 1.28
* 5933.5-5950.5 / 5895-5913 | 1.09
